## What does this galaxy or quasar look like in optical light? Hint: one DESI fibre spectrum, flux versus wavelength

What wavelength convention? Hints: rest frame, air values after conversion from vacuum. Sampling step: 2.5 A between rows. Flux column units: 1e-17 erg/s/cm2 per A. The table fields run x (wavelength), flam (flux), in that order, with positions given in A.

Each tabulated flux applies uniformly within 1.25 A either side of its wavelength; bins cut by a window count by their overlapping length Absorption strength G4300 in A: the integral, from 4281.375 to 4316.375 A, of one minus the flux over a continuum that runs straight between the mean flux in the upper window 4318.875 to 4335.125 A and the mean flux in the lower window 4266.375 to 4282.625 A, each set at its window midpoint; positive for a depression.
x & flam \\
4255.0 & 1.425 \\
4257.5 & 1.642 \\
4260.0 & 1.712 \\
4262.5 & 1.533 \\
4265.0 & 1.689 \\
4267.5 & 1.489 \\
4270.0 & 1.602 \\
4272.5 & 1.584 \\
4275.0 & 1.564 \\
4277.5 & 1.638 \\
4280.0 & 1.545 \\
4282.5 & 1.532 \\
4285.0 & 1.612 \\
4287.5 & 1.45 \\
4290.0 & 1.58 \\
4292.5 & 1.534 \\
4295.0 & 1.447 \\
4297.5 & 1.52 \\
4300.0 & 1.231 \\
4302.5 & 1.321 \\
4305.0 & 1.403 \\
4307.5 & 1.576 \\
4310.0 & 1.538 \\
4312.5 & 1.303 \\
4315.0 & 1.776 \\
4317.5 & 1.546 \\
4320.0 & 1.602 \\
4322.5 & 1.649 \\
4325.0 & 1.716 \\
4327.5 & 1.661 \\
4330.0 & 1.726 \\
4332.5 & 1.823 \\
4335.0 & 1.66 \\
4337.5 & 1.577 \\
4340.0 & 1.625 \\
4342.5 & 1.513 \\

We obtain 3.0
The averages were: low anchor 1.57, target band 1.49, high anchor 1.69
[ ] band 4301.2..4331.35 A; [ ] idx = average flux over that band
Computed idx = 1.57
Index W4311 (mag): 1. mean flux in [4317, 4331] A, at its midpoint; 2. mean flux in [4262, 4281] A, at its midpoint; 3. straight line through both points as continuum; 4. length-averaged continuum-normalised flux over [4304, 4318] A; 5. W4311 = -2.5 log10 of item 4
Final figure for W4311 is 0.08 mag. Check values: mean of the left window 1.58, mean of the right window 1.65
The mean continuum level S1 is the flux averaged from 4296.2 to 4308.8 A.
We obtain 1.41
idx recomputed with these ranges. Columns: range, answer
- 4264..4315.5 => 1.52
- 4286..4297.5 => 1.51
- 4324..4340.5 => 1.69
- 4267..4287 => 1.57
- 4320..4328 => 1.67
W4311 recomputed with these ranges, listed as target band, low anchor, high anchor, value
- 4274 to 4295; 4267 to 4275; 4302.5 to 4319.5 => 0.00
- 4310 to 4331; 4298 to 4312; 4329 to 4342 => -0.05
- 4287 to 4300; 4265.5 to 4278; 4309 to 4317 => 0.05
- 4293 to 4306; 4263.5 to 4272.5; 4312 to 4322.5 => 0.14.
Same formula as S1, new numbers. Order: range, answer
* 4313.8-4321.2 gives 1.64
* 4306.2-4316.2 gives 1.55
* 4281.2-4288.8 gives 1.53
